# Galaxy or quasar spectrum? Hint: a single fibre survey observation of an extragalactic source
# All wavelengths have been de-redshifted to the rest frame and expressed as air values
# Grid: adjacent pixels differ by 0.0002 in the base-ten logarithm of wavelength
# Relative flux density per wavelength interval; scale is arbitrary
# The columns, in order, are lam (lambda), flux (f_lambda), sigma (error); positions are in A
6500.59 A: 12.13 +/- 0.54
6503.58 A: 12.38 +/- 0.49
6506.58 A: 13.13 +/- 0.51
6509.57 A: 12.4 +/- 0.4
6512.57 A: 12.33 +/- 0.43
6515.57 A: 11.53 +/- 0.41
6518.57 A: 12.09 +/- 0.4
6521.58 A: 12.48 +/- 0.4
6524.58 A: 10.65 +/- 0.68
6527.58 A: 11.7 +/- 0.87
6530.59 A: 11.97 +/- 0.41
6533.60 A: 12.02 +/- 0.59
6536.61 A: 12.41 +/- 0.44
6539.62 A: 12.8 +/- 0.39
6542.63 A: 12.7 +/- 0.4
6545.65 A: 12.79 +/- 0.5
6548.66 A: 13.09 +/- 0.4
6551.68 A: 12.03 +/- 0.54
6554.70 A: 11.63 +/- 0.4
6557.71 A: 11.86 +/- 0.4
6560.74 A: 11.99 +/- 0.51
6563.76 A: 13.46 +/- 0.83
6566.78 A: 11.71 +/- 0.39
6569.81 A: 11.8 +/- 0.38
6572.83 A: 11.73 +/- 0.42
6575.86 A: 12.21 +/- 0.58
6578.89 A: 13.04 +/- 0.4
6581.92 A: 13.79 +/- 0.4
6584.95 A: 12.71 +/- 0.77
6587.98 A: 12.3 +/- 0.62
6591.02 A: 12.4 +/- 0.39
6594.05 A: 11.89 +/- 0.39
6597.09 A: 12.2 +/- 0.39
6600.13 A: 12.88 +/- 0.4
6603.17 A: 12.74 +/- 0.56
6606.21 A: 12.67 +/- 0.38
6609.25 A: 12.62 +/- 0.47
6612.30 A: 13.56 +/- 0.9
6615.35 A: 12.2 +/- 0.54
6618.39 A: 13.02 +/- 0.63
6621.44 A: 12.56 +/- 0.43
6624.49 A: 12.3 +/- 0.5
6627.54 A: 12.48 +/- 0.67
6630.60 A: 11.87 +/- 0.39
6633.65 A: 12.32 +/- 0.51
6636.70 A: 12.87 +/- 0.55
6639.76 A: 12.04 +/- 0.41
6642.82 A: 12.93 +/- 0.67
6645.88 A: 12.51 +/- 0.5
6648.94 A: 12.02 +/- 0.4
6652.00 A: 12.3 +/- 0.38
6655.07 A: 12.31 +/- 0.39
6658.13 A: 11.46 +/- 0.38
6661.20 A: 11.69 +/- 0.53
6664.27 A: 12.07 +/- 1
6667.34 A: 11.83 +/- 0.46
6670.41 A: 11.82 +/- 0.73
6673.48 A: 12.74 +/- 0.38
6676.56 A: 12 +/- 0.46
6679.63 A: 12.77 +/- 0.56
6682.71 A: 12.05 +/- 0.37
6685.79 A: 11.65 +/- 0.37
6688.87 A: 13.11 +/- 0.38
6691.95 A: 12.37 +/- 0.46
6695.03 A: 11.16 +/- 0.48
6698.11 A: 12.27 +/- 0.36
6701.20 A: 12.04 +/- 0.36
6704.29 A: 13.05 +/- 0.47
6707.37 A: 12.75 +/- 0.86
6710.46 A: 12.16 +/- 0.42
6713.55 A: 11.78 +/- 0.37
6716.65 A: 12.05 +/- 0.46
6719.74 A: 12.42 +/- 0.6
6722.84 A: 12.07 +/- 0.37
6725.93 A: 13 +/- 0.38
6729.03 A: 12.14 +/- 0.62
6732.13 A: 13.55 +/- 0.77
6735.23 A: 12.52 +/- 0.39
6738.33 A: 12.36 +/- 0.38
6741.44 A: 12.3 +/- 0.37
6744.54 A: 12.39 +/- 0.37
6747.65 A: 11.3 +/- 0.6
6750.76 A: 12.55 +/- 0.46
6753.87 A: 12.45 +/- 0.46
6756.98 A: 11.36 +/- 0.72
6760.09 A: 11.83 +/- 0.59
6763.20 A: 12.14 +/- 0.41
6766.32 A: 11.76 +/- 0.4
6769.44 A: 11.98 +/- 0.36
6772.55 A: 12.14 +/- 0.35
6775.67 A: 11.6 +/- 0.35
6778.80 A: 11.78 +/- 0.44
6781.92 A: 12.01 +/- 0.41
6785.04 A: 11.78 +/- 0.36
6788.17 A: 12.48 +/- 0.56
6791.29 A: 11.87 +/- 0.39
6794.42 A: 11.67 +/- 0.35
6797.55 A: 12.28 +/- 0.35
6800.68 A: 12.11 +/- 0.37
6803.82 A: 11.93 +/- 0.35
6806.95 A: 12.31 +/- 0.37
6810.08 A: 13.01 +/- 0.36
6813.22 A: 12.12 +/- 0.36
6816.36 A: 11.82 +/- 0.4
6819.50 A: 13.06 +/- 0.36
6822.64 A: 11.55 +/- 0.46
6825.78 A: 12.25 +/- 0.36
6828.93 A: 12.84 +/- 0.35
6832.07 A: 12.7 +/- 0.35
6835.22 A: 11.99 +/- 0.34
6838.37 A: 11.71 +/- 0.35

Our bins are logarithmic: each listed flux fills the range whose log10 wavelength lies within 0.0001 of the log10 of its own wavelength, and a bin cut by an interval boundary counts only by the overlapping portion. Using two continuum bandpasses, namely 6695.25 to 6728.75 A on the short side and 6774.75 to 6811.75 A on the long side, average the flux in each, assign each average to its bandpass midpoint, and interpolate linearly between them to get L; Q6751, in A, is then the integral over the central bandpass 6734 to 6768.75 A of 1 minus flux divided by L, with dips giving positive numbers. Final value 0.3 A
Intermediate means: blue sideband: 12.3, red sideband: 12.1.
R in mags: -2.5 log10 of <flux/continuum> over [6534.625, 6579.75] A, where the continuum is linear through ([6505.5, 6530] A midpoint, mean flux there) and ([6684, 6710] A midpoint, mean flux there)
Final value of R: -0.02 mag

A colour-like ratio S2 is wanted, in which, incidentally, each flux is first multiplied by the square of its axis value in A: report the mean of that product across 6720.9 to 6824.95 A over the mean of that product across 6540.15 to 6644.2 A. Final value 1.03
